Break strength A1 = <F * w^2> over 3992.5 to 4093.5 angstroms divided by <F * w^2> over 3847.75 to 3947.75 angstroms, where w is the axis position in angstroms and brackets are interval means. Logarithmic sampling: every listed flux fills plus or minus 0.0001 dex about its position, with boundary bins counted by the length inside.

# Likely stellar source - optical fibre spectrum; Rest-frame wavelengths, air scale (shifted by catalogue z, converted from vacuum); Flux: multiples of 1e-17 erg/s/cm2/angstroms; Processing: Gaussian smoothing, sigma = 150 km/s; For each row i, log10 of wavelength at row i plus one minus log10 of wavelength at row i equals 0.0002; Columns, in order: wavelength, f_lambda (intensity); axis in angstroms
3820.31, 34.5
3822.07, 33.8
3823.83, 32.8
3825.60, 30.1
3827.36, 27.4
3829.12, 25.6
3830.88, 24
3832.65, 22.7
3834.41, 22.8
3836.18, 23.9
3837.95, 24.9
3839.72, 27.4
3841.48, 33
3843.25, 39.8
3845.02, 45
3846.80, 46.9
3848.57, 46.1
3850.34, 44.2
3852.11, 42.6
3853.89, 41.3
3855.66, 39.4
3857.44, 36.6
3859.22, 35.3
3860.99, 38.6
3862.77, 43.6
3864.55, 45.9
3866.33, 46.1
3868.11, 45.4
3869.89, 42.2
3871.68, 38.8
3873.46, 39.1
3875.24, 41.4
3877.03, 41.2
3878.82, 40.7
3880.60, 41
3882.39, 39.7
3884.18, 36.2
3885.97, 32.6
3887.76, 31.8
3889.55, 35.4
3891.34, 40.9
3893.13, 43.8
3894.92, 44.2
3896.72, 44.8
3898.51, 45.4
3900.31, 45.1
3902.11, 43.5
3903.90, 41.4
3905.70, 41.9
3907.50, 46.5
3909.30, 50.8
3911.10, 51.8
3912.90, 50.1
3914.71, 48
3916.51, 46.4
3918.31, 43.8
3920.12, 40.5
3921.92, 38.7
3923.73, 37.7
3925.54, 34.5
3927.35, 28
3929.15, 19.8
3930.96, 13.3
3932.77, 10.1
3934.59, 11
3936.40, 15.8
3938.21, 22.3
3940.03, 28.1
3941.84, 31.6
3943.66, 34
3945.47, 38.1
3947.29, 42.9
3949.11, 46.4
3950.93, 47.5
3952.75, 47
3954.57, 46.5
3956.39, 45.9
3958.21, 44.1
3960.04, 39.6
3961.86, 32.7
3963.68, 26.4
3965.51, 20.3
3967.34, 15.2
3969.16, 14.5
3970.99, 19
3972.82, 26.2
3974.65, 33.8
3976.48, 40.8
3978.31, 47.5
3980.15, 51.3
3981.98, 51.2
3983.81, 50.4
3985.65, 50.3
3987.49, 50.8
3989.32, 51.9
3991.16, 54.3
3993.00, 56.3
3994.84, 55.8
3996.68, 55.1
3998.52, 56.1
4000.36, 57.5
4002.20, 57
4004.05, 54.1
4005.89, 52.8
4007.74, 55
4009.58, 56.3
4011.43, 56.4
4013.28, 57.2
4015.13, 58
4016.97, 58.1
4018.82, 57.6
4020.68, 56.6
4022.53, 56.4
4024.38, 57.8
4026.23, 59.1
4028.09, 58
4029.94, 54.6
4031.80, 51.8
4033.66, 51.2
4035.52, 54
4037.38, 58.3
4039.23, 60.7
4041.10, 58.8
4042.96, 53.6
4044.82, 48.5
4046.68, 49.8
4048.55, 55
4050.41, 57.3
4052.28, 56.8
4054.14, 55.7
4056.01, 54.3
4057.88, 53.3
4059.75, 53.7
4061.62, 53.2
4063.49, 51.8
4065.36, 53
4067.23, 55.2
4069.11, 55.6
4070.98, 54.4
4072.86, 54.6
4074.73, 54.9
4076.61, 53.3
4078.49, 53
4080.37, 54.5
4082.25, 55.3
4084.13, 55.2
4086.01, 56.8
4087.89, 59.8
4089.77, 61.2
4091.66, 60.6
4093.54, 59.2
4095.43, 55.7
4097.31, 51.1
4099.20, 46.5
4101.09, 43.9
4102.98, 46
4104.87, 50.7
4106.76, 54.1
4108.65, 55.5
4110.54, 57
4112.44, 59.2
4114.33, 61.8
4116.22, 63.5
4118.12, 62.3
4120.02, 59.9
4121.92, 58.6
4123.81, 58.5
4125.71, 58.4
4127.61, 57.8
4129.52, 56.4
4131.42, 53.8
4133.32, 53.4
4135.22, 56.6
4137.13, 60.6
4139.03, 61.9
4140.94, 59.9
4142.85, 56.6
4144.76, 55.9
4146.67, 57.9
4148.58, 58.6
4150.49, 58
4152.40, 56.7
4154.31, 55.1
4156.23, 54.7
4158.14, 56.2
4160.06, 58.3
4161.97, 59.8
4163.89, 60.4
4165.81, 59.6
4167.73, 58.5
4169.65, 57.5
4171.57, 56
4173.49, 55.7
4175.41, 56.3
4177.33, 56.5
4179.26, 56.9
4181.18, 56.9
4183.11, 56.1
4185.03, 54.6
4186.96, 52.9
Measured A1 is 1.6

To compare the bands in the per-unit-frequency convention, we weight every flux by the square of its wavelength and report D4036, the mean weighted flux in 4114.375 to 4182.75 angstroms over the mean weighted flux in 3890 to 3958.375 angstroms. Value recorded 1.7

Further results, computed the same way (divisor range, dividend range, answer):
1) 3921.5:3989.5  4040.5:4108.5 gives 1.68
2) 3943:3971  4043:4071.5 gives 1.60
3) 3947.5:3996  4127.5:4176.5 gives 1.52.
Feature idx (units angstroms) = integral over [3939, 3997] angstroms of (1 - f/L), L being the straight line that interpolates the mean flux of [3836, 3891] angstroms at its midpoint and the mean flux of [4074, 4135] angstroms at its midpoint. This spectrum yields 7.7 angstroms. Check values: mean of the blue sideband 39.1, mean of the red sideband 55.9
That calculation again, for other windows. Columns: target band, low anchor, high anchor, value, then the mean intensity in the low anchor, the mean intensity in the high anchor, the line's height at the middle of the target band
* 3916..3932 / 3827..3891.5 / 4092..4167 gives 3.3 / 37.1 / 56.7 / 41.8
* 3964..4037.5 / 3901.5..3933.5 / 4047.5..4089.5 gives -2.2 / 38.2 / 54.9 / 47.5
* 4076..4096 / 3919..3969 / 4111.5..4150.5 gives -1.8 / 31.6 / 58.6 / 52.1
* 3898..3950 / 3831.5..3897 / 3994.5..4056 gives 9.9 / 38.4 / 55.8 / 44.9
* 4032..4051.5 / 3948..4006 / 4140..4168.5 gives -2.3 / 43.6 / 57.7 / 48.8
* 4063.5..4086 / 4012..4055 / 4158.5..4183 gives 0.8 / 55.9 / 57.6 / 56.4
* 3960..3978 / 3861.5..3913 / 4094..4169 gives 7.7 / 42.3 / 56.7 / 47.1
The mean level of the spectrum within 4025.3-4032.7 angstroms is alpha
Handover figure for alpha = 55.9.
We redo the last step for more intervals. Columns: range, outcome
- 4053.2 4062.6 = 54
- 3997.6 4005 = 56.2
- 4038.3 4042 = 59.8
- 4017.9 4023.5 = 56.8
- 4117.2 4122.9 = 60.3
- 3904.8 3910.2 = 46.4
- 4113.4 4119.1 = 62.5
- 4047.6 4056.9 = 55.8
